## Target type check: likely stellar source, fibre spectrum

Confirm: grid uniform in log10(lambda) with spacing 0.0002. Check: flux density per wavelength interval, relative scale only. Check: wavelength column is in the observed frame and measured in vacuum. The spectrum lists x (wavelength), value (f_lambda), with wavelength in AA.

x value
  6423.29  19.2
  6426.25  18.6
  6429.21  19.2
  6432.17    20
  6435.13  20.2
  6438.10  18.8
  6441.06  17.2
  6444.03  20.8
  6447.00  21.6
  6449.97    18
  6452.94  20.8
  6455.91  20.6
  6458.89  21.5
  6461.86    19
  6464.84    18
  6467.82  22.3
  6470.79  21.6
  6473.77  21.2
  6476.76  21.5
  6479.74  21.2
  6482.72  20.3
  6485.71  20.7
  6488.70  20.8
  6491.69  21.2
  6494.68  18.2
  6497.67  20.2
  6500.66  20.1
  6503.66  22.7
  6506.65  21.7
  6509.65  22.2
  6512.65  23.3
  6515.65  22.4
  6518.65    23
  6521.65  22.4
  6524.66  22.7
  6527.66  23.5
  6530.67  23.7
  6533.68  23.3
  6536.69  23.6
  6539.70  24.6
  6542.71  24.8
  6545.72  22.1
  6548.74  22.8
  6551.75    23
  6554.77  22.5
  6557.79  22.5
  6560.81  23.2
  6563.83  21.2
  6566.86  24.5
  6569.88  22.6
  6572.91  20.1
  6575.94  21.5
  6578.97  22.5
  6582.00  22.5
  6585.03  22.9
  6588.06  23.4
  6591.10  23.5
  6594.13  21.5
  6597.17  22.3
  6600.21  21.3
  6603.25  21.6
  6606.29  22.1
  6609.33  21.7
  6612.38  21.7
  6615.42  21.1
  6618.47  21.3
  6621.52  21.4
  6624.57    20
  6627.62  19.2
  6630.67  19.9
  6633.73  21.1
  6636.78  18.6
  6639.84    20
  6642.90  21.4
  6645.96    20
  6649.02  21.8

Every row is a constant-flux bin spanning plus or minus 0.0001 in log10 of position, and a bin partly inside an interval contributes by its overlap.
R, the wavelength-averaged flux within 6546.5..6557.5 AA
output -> 22.7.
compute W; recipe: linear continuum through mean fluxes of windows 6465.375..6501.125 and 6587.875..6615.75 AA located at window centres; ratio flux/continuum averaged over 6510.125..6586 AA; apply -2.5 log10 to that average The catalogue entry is -0.07 mag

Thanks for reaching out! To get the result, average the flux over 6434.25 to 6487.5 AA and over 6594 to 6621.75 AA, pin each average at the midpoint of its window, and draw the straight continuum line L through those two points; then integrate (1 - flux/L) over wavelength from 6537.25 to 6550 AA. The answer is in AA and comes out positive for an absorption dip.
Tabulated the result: -1.5 AA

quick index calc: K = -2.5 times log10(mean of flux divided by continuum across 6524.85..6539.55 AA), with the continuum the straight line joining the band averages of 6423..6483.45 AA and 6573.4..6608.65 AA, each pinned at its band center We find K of -0.11 mag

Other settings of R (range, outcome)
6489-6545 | 22.4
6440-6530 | 21.1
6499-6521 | 22.2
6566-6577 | 22.1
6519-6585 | 22.8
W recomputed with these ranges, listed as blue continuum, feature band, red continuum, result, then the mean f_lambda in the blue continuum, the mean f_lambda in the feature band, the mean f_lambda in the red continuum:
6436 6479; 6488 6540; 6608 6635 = -0.09 mag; 20.2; 22.2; 20.8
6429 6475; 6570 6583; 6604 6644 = -0.06 mag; 20.1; 21.7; 20.7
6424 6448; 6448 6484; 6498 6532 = 0.00 mag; 19.5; 20.5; 22.4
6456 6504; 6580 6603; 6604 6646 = -0.09 mag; 20.6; 22.4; 20.7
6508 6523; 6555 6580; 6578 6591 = 0.03 mag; 22.7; 22.3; 22.9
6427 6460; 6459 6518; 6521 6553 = 0.03 mag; 19.8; 21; 23.3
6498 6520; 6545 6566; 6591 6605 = -0.03 mag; 22.1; 22.5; 21.9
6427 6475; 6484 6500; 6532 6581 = 0.05 mag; 20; 20.2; 22.8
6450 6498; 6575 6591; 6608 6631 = -0.10 mag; 20.5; 22.7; 20.8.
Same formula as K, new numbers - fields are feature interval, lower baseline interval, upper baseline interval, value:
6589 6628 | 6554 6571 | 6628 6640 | -0.03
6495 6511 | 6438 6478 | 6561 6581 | -0.01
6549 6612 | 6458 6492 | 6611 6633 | -0.08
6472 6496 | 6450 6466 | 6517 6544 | 0.02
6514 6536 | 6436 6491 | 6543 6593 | -0.07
